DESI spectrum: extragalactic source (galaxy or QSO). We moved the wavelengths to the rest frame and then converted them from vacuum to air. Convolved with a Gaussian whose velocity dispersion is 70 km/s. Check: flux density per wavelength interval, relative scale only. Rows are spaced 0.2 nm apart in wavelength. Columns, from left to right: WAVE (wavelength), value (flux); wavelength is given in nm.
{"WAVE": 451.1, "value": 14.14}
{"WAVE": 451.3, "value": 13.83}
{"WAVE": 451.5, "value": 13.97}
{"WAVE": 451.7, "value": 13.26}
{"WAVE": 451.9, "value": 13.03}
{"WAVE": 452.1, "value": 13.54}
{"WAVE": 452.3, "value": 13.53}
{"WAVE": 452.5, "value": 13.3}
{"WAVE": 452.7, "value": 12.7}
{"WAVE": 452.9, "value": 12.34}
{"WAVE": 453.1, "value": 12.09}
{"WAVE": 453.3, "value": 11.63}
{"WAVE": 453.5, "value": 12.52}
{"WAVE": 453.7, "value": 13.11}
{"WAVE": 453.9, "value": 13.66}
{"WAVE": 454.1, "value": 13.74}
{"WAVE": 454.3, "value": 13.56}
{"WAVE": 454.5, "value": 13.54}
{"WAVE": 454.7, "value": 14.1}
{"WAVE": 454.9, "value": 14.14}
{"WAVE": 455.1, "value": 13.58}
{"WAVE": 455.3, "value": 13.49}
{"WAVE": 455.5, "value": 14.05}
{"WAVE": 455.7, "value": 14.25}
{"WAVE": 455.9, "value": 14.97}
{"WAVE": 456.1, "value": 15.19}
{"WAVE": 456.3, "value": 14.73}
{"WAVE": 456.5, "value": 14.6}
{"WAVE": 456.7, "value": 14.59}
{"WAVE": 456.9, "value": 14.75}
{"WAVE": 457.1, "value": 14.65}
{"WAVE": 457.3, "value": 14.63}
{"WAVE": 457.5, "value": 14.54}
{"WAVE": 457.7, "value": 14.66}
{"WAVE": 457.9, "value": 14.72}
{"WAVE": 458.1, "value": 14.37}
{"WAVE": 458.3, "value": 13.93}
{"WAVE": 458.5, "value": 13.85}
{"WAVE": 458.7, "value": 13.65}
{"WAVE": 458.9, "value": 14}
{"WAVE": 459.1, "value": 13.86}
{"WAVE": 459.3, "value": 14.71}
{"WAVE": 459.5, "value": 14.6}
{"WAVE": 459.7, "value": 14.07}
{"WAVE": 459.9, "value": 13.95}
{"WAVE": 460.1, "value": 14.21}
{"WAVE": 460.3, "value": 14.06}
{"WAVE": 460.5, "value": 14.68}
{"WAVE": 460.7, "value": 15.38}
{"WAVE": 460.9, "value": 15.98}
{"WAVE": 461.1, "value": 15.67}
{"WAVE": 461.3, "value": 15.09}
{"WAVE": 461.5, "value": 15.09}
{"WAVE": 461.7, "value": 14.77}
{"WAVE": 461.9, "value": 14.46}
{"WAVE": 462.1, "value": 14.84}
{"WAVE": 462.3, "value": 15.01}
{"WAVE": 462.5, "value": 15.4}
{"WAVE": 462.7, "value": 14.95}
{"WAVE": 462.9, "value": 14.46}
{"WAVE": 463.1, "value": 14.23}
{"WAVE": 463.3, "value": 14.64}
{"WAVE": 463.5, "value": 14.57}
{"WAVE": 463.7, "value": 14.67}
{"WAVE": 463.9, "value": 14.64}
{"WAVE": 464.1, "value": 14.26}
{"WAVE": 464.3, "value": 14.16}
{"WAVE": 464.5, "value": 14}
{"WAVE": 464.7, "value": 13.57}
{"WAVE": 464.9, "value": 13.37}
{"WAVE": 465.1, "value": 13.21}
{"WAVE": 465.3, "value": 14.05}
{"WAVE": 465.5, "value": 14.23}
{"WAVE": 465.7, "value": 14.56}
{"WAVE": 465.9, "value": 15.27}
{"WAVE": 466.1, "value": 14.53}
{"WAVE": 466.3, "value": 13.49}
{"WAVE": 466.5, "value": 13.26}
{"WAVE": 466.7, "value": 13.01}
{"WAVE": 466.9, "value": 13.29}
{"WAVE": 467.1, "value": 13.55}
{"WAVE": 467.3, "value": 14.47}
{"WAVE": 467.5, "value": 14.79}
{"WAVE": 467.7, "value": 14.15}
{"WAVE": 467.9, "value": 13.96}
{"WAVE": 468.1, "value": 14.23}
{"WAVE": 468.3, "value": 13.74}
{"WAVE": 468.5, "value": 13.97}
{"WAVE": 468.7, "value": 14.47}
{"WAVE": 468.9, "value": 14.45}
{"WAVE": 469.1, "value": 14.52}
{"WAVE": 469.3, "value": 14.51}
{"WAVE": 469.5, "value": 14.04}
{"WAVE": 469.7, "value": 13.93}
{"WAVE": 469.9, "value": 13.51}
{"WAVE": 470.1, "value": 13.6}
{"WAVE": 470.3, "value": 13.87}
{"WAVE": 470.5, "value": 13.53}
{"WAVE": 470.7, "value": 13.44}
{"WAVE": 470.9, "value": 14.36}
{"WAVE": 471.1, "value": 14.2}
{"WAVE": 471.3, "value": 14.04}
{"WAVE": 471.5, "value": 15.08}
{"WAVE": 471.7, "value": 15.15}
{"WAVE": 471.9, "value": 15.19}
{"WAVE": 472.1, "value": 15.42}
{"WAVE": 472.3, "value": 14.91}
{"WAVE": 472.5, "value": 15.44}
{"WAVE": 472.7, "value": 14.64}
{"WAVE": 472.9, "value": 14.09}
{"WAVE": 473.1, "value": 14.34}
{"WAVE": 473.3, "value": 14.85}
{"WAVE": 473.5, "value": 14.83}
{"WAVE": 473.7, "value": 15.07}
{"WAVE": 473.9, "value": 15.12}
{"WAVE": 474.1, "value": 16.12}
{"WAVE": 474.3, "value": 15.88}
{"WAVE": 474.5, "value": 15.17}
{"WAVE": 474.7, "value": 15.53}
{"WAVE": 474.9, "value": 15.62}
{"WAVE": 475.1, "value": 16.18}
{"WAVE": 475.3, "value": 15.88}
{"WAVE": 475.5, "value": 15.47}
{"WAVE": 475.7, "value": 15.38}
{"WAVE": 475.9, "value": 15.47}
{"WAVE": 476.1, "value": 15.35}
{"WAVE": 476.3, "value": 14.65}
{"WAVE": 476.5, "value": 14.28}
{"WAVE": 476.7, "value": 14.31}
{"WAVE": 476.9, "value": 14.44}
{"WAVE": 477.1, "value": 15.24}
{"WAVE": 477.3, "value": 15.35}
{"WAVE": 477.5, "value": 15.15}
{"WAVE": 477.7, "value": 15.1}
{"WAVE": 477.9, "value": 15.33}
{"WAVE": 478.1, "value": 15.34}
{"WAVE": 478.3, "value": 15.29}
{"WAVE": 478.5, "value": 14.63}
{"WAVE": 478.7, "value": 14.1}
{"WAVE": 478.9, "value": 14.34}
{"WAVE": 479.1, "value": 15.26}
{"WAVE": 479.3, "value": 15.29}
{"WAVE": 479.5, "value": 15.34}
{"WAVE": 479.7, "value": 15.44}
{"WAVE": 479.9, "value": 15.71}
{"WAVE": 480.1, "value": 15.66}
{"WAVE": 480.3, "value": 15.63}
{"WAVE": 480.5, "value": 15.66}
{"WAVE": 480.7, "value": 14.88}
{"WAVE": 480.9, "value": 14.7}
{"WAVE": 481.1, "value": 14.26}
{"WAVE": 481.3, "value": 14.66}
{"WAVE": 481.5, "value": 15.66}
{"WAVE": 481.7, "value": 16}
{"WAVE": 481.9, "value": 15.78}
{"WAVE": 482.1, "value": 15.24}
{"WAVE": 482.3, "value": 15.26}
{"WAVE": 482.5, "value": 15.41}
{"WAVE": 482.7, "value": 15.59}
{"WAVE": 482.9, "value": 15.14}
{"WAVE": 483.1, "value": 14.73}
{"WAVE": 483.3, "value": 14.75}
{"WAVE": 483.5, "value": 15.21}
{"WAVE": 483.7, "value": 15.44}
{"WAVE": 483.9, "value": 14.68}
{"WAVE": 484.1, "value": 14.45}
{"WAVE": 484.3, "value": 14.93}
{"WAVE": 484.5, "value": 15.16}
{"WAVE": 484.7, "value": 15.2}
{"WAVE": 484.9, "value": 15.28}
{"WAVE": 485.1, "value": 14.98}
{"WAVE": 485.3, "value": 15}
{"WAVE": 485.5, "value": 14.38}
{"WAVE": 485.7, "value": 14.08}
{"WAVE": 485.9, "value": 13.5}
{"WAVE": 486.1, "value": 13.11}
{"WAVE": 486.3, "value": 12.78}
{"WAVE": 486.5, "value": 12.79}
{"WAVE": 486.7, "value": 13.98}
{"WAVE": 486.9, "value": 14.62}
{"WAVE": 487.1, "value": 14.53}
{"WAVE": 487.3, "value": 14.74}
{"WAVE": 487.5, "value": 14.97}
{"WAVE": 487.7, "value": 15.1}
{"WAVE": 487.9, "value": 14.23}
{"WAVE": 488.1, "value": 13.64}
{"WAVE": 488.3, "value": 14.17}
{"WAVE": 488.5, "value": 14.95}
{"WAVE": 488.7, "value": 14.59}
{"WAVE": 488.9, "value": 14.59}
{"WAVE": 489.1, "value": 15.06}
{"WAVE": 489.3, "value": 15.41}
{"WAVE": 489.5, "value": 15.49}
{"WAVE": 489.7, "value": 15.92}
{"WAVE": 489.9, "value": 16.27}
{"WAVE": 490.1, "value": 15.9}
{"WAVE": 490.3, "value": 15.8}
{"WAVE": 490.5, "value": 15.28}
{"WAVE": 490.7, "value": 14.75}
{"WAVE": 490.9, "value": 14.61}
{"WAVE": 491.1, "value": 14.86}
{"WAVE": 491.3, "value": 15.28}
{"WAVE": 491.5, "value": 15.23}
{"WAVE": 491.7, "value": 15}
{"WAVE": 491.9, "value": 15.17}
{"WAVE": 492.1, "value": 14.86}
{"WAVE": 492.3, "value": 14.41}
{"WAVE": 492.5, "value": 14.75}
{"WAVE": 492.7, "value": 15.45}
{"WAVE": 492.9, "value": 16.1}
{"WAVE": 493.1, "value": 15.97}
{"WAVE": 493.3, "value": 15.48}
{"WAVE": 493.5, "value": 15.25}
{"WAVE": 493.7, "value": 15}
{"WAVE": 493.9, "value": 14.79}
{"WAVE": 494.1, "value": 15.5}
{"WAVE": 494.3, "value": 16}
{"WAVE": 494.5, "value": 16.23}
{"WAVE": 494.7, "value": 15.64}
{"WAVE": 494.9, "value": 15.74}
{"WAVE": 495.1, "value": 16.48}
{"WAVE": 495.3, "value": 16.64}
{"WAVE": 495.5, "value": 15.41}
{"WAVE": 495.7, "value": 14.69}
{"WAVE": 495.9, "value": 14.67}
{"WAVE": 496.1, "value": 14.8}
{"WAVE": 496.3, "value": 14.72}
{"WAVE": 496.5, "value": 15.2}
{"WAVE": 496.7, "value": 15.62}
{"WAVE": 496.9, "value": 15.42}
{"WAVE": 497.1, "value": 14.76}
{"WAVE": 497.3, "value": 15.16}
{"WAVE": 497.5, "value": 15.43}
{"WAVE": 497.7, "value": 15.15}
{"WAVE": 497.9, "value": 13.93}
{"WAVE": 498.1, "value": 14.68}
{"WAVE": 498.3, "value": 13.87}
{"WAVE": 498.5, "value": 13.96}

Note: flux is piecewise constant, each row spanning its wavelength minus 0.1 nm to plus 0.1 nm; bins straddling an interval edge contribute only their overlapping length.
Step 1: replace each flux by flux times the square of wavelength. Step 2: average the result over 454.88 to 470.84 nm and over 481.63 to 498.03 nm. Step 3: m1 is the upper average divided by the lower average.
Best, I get 1.18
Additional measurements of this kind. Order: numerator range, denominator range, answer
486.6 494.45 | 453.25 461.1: 1.22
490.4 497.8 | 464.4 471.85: 1.21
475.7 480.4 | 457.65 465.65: 1.12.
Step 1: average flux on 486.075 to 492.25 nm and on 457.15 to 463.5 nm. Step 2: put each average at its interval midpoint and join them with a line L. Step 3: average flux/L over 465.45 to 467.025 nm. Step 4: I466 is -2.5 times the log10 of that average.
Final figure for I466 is 0.05 mag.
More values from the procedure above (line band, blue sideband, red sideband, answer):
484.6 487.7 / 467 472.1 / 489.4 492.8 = 0.05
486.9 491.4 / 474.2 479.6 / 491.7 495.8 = 0.03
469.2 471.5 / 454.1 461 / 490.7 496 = 0.06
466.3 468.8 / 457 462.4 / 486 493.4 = 0.06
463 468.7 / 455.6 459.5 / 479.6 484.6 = 0.05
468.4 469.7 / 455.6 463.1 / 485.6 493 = 0.03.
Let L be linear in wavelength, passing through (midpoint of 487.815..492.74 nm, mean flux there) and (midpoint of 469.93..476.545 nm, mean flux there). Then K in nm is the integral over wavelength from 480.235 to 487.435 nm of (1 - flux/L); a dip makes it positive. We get 0.10 nm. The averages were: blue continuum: 14.9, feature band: 14.8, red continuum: 15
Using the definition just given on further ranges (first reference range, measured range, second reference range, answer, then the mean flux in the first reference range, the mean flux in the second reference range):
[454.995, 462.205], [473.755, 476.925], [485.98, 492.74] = -0.145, 14.5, 14.8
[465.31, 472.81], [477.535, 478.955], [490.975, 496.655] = -0.026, 14.2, 15.3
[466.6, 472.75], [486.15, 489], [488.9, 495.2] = 0.173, 14.2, 15.4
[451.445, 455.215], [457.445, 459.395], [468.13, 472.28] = -0.099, 13.2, 14.3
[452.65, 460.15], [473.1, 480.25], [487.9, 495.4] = -0.232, 13.9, 15.3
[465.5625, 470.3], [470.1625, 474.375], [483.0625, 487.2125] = -0.169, 14.1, 14.5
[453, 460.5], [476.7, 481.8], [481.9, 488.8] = -0.220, 14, 14.6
